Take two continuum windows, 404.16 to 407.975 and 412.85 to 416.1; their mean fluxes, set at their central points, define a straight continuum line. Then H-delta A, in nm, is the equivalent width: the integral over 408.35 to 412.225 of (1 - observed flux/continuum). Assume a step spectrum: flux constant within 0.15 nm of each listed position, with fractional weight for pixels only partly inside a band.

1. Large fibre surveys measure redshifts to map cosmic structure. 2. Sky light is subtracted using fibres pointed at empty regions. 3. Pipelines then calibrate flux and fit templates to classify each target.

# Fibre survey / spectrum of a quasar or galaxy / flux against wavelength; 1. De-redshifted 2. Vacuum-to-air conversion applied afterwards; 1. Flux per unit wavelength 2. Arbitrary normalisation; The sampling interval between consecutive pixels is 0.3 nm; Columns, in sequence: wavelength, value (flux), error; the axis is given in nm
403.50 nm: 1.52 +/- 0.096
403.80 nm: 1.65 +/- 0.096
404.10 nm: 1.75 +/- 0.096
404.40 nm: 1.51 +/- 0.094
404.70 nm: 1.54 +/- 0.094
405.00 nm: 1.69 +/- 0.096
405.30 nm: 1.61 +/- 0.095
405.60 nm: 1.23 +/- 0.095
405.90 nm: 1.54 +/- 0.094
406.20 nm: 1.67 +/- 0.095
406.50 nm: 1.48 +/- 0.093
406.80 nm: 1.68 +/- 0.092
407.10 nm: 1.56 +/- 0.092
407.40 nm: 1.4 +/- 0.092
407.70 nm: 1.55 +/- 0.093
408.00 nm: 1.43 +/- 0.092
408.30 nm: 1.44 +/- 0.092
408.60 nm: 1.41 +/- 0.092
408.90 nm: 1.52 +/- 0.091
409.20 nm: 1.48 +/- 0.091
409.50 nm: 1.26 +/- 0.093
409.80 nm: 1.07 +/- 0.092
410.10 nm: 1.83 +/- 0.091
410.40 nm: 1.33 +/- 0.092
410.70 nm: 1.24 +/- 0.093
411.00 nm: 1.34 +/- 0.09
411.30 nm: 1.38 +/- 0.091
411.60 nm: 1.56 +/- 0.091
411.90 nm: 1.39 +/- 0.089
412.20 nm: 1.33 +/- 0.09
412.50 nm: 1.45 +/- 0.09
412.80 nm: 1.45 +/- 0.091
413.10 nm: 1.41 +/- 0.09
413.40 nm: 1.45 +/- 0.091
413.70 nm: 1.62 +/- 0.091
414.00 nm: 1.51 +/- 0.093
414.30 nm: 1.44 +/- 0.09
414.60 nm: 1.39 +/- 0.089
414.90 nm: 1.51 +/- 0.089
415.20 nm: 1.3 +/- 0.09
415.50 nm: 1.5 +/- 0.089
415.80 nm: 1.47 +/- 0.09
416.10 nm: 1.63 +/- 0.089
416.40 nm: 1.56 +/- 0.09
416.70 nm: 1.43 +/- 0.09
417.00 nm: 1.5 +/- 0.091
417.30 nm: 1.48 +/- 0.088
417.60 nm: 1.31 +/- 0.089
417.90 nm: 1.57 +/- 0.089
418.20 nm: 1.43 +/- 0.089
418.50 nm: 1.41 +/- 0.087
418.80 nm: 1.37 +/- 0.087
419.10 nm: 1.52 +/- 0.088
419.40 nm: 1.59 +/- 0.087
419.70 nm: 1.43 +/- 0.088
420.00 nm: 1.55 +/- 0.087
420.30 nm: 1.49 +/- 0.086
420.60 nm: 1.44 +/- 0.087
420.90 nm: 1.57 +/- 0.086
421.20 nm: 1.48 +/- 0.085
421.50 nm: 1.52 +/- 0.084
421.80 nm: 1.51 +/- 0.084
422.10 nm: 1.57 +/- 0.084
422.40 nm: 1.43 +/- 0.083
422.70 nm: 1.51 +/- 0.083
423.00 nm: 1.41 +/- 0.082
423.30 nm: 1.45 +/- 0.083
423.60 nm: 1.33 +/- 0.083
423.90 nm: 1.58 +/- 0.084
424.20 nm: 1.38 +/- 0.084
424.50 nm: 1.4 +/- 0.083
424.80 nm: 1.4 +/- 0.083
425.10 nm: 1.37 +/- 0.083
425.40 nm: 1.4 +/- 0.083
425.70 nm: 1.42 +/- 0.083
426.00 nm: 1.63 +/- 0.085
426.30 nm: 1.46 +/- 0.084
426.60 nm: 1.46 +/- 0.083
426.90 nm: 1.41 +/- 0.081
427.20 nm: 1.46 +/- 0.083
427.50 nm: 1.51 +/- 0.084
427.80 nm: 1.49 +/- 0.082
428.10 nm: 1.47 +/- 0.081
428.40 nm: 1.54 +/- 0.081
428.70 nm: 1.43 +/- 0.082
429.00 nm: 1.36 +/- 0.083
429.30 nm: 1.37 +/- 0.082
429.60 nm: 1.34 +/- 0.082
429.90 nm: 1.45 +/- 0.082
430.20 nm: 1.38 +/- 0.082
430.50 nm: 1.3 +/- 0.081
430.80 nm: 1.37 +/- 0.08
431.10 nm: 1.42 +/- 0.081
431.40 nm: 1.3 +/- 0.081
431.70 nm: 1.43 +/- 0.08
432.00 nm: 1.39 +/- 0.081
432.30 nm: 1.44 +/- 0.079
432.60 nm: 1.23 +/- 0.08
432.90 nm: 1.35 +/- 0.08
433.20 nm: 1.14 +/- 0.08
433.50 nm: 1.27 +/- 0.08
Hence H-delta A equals 0.270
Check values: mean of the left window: 1.54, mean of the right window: 1.47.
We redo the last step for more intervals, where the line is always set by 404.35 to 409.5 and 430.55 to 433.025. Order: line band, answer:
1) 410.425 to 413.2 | 0.16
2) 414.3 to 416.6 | -0.03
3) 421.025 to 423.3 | -0.11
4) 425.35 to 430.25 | -0.22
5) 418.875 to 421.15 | -0.12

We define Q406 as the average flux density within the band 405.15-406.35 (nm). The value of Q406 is 1.51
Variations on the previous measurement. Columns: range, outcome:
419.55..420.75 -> 1.48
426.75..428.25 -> 1.47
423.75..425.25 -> 1.43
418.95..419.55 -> 1.56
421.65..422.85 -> 1.51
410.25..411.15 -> 1.3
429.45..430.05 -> 1.4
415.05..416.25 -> 1.48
